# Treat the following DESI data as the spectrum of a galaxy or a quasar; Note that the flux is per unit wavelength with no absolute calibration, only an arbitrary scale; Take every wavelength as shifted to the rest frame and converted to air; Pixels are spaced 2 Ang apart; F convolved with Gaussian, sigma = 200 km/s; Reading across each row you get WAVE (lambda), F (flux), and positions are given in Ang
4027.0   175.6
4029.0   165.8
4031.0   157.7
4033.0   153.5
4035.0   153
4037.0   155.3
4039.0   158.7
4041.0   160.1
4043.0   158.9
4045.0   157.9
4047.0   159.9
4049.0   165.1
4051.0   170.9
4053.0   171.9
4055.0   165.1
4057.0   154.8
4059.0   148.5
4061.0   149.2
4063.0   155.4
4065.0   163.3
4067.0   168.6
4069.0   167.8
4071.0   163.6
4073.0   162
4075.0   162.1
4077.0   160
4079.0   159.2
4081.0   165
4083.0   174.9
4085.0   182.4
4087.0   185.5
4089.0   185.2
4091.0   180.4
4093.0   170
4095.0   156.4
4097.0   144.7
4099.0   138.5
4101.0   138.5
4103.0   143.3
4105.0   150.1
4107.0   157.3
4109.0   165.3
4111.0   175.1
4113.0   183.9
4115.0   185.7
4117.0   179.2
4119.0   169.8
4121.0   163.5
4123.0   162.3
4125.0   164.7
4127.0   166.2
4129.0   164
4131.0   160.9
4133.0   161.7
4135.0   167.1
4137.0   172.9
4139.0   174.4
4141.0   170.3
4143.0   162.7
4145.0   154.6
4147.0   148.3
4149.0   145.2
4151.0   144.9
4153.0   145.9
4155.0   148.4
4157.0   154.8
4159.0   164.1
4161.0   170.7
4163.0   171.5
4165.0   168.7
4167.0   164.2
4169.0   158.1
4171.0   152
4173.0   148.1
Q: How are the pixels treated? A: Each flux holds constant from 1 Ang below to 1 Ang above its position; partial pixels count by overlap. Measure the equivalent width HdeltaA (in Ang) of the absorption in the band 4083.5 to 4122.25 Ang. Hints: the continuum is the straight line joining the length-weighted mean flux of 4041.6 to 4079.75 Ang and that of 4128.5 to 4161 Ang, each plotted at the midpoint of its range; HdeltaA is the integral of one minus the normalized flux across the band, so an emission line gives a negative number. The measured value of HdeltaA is -1.4 Ang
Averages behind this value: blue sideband 161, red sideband 159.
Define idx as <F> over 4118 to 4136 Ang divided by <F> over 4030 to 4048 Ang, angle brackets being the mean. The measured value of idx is 1.05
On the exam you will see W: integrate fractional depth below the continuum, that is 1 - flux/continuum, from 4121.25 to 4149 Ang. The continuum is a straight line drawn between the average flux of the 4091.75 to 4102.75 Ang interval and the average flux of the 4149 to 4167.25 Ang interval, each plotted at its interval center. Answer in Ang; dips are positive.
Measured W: -1.4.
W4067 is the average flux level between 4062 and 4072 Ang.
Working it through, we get 164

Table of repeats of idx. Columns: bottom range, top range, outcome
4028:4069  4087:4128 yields 1.03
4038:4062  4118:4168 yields 1.01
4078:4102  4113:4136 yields 1.02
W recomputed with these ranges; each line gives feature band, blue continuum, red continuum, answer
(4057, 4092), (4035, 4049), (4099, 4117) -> -1.3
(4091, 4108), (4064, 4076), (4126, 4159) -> 1.1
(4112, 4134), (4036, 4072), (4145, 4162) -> -2.0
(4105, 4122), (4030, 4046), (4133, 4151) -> -1.2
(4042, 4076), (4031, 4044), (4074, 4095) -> 0.4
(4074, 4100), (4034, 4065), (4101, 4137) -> -0.6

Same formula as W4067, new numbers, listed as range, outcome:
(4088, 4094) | 179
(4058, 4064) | 151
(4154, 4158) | 152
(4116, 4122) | 171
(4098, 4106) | 143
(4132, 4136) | 164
